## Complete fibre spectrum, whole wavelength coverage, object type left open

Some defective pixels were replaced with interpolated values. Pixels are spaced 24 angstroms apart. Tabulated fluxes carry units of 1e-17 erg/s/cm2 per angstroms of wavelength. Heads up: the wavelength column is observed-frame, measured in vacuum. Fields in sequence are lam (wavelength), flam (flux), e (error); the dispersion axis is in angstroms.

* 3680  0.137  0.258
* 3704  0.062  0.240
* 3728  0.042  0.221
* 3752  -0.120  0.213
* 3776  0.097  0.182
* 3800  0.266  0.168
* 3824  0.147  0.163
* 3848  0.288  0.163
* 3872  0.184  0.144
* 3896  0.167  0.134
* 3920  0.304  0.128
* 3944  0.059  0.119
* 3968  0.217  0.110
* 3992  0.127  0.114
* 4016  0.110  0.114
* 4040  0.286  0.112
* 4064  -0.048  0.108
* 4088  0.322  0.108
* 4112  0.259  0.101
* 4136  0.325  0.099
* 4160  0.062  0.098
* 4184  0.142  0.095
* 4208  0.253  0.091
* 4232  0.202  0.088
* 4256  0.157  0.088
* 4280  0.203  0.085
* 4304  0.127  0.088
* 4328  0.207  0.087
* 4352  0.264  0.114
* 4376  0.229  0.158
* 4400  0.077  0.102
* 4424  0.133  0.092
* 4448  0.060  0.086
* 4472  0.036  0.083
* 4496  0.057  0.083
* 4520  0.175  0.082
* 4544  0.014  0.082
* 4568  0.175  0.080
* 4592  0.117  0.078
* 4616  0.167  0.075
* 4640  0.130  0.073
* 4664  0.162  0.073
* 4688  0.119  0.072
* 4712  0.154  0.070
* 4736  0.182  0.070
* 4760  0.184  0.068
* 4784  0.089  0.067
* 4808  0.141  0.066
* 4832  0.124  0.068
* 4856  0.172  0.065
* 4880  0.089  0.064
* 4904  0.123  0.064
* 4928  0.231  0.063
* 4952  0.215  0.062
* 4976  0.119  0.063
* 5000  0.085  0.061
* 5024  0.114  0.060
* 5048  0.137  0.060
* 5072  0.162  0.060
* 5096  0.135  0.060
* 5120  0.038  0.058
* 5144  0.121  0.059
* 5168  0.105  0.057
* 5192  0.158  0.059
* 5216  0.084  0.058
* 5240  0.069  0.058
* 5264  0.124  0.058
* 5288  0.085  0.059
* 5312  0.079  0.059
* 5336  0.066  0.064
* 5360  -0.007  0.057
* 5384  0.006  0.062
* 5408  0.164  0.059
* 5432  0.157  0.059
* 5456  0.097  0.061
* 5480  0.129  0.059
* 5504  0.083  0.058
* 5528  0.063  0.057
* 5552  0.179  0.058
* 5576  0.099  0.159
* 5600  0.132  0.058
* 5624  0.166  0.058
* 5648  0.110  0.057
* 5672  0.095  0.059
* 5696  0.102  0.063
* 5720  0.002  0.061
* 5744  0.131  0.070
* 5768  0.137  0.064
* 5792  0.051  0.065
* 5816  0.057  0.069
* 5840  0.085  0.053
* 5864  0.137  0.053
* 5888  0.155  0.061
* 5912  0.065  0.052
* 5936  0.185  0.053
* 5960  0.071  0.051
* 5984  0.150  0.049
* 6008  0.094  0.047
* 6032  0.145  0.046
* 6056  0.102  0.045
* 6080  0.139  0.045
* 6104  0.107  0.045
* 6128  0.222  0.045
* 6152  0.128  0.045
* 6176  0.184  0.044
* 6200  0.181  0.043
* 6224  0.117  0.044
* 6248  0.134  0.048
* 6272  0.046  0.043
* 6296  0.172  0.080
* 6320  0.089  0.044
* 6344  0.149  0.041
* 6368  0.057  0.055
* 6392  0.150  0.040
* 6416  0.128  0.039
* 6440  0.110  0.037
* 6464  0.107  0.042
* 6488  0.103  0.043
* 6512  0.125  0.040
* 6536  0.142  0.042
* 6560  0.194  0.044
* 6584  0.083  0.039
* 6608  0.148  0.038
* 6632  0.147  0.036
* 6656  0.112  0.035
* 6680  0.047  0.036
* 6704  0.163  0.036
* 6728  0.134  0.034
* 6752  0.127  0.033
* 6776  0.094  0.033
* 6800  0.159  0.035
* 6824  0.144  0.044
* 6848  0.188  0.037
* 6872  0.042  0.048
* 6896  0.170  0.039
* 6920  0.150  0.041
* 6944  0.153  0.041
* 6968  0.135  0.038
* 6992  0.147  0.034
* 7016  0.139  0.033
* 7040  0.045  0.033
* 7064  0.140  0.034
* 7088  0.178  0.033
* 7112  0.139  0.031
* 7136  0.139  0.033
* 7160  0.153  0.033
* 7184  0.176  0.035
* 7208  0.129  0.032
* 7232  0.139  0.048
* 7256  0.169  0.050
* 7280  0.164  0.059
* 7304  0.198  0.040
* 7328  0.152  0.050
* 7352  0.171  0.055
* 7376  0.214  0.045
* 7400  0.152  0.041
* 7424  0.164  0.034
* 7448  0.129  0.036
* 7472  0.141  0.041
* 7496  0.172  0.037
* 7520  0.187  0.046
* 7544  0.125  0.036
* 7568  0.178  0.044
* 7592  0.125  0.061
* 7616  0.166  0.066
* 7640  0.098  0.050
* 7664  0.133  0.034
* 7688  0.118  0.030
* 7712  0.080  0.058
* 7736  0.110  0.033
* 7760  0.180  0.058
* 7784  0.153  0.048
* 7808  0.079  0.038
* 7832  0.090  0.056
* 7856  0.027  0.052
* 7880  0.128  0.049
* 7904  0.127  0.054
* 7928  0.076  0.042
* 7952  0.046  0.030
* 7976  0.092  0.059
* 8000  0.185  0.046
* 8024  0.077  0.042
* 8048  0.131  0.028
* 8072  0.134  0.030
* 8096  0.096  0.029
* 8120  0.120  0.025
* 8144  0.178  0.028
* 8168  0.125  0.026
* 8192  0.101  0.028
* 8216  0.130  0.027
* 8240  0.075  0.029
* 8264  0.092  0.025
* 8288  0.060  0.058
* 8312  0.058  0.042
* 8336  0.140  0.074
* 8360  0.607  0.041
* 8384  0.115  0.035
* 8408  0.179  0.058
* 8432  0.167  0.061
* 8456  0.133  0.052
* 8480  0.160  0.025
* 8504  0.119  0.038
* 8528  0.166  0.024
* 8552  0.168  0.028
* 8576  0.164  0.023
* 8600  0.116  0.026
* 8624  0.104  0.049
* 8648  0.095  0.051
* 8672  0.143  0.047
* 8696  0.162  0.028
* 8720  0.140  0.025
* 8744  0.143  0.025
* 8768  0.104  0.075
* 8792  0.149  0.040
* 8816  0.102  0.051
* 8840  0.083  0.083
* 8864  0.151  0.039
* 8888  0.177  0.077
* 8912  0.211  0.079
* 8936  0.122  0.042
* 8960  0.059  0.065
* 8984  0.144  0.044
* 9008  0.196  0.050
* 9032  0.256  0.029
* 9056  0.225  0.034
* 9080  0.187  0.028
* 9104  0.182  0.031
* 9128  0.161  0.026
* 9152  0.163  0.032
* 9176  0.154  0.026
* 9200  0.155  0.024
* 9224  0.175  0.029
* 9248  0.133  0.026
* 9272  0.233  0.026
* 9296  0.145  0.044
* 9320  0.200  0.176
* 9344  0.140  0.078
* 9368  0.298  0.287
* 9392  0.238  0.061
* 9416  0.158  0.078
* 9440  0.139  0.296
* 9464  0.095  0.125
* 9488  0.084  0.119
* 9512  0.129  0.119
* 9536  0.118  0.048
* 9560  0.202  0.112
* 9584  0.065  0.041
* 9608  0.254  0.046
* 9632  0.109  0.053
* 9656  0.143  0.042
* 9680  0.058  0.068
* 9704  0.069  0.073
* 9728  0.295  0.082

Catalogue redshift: 1.241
